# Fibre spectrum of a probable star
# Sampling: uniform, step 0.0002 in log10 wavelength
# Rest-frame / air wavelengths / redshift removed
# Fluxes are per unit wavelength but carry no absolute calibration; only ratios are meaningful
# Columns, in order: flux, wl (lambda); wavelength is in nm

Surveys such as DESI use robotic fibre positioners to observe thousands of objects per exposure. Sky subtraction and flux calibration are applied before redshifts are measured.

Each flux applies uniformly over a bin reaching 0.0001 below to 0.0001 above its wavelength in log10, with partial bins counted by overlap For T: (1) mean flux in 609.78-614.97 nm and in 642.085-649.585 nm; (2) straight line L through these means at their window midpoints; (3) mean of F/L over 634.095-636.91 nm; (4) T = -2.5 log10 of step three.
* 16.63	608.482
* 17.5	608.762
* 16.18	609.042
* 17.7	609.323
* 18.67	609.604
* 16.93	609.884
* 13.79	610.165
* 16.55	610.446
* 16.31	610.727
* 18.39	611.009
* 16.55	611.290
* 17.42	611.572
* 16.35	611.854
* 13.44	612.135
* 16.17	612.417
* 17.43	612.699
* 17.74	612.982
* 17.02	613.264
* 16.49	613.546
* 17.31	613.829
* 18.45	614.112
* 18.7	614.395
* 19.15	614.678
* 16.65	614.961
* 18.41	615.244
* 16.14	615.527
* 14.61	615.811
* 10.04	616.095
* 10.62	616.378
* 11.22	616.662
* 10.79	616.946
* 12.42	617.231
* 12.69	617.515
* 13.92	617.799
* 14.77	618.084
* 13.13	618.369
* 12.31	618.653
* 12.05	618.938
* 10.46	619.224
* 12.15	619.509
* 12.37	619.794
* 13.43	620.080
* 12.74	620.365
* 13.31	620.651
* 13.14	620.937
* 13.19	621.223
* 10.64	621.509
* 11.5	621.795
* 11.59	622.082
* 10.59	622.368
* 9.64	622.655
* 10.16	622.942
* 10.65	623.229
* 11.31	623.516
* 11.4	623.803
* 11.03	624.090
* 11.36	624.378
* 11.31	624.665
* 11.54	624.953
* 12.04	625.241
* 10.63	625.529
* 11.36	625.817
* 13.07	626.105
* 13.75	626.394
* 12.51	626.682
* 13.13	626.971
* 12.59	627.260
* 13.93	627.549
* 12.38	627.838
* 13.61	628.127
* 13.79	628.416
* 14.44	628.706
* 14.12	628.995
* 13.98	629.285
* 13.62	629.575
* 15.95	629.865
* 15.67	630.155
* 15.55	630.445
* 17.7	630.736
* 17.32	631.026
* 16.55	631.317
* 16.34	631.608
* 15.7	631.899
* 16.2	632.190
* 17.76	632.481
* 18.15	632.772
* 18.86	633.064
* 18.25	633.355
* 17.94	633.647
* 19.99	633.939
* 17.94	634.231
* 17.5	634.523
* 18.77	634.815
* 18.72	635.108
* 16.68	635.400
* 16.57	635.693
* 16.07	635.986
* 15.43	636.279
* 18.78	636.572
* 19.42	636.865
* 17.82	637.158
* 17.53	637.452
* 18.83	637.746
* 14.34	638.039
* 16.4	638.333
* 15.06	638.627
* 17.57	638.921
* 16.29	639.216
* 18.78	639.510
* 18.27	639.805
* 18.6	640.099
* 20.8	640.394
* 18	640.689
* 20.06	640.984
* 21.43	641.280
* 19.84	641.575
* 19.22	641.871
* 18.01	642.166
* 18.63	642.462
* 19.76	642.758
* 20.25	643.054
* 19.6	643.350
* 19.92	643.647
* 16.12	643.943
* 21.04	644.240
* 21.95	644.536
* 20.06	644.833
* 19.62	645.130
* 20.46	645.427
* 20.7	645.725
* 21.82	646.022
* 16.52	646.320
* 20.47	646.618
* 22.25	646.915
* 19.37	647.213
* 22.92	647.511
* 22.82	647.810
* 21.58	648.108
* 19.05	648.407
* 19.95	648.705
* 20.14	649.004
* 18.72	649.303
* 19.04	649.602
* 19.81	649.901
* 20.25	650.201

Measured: 0.09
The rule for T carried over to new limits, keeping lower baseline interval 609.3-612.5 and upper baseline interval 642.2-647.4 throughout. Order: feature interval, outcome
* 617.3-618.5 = 0.258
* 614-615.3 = -0.087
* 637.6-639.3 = 0.173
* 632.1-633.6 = 0.046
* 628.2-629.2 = 0.284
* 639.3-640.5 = 0.028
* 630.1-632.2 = 0.131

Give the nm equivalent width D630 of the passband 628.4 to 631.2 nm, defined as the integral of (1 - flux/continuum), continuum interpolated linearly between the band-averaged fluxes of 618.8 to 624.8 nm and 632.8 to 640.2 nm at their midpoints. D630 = -0.07 nm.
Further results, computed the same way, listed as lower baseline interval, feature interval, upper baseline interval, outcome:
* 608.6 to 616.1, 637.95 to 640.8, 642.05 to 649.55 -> 0.29 nm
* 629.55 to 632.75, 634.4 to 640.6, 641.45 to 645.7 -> 0.17 nm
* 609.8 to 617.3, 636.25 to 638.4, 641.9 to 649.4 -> 0.17 nm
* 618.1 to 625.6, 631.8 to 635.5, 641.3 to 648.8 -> -0.45 nm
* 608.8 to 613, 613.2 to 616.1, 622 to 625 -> -0.39 nm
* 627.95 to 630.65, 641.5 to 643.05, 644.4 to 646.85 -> -0.01 nm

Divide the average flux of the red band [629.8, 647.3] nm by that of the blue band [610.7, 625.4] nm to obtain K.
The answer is 1.34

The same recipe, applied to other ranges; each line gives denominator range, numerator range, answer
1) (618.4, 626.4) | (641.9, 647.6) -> 1.70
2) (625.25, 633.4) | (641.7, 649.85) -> 1.35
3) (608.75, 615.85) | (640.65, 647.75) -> 1.18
